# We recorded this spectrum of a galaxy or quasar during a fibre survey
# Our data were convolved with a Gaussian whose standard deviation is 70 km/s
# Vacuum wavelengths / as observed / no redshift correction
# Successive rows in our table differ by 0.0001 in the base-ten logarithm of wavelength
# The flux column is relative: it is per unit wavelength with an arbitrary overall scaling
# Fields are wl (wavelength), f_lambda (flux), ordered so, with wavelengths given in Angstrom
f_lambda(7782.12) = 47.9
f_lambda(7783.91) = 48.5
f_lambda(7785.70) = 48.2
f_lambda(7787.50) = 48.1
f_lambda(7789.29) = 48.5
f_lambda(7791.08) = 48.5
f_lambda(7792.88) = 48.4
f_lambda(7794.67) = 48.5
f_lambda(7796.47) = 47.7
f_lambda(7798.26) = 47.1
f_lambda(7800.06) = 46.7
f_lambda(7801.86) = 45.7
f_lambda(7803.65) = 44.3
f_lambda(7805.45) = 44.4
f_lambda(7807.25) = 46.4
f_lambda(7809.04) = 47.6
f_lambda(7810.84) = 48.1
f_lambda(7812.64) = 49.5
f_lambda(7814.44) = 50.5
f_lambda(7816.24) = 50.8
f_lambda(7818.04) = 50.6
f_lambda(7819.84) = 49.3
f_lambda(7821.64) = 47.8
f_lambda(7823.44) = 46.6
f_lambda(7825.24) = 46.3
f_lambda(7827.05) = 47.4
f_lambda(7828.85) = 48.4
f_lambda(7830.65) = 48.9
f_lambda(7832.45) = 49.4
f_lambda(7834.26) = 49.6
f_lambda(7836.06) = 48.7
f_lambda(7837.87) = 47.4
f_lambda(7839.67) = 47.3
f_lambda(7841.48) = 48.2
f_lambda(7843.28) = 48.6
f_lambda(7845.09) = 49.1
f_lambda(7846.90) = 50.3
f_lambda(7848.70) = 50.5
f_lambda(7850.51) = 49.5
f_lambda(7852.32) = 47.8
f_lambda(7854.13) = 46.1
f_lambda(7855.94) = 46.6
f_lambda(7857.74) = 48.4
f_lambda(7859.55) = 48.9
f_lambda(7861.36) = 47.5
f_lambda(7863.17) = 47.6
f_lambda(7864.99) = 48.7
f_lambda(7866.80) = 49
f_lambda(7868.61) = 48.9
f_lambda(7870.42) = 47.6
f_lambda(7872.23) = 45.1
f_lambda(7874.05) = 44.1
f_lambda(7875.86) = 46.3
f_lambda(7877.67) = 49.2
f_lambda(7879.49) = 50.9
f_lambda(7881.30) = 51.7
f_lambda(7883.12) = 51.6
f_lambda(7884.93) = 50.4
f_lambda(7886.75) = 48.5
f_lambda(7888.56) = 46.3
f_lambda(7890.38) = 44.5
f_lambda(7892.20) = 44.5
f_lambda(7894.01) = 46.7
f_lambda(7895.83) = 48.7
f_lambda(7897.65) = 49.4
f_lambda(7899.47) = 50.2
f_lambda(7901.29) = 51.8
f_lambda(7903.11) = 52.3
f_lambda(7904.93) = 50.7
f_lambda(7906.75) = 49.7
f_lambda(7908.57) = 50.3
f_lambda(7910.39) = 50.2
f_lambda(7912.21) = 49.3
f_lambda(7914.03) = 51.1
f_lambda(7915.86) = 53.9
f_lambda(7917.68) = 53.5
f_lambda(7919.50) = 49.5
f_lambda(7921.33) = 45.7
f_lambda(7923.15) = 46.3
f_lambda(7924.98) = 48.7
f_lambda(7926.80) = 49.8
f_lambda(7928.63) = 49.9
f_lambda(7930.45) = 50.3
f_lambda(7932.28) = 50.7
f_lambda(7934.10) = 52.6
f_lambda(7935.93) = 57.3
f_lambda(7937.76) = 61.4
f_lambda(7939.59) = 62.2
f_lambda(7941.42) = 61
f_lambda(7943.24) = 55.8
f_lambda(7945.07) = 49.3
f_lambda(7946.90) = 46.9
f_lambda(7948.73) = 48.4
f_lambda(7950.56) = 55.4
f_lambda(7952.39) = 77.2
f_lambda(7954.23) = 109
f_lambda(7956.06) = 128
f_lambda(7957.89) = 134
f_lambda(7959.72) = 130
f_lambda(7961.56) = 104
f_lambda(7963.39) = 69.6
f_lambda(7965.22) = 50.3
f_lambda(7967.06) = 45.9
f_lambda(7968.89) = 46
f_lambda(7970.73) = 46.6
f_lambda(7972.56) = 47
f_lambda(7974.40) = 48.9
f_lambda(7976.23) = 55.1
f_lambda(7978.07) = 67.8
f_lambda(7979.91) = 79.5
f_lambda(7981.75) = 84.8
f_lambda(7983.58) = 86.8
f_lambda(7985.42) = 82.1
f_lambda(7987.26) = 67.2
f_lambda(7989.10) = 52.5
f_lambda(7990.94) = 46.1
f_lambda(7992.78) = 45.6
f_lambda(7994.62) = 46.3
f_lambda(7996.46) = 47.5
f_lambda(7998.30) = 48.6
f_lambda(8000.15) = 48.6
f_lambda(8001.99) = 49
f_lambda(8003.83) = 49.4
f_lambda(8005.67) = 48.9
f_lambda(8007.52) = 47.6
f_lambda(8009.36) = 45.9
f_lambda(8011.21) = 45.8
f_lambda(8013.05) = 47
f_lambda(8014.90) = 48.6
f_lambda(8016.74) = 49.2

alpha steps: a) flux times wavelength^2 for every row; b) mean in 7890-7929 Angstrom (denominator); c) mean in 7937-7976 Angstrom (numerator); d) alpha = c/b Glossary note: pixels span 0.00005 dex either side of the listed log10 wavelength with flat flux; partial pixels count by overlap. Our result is 1.43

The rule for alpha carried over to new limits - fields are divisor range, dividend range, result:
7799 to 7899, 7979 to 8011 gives 1.23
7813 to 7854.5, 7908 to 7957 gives 1.22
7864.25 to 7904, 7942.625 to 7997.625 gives 1.44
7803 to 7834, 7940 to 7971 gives 1.60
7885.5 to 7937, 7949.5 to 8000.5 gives 1.42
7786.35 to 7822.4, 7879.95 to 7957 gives 1.18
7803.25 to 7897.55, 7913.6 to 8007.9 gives 1.31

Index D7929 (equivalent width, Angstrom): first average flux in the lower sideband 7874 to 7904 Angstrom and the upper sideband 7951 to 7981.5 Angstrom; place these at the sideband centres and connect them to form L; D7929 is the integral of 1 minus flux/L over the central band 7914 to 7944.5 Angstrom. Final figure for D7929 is 5.1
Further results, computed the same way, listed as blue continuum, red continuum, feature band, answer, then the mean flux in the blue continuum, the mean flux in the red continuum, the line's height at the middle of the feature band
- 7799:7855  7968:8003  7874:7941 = 3.2 Angstrom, 48.1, 57.7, 53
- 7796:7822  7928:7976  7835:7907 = 9.6 Angstrom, 47.8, 66.8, 56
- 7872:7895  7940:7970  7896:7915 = 1.9 Angstrom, 47.8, 75.3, 56.2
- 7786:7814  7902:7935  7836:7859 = 0.1 Angstrom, 47.4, 50.3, 48.5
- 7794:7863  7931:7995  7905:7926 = 3.7 Angstrom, 48.1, 67.3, 60.5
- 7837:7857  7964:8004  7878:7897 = 0.9 Angstrom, 48.3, 56.7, 50.8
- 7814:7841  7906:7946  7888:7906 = 0.9 Angstrom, 48.6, 52.2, 51.1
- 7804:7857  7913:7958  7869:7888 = 1.9 Angstrom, 48.3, 60.6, 53.9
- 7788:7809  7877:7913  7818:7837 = -0.3 Angstrom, 47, 49.3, 47.7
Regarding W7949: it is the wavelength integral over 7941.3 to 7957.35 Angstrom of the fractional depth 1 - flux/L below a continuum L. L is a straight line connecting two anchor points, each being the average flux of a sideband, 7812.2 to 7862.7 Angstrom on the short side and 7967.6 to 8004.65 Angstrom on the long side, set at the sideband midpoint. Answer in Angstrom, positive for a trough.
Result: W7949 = -4.93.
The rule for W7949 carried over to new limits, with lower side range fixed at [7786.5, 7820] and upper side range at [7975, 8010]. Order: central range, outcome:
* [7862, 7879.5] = 1.3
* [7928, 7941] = -0.1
